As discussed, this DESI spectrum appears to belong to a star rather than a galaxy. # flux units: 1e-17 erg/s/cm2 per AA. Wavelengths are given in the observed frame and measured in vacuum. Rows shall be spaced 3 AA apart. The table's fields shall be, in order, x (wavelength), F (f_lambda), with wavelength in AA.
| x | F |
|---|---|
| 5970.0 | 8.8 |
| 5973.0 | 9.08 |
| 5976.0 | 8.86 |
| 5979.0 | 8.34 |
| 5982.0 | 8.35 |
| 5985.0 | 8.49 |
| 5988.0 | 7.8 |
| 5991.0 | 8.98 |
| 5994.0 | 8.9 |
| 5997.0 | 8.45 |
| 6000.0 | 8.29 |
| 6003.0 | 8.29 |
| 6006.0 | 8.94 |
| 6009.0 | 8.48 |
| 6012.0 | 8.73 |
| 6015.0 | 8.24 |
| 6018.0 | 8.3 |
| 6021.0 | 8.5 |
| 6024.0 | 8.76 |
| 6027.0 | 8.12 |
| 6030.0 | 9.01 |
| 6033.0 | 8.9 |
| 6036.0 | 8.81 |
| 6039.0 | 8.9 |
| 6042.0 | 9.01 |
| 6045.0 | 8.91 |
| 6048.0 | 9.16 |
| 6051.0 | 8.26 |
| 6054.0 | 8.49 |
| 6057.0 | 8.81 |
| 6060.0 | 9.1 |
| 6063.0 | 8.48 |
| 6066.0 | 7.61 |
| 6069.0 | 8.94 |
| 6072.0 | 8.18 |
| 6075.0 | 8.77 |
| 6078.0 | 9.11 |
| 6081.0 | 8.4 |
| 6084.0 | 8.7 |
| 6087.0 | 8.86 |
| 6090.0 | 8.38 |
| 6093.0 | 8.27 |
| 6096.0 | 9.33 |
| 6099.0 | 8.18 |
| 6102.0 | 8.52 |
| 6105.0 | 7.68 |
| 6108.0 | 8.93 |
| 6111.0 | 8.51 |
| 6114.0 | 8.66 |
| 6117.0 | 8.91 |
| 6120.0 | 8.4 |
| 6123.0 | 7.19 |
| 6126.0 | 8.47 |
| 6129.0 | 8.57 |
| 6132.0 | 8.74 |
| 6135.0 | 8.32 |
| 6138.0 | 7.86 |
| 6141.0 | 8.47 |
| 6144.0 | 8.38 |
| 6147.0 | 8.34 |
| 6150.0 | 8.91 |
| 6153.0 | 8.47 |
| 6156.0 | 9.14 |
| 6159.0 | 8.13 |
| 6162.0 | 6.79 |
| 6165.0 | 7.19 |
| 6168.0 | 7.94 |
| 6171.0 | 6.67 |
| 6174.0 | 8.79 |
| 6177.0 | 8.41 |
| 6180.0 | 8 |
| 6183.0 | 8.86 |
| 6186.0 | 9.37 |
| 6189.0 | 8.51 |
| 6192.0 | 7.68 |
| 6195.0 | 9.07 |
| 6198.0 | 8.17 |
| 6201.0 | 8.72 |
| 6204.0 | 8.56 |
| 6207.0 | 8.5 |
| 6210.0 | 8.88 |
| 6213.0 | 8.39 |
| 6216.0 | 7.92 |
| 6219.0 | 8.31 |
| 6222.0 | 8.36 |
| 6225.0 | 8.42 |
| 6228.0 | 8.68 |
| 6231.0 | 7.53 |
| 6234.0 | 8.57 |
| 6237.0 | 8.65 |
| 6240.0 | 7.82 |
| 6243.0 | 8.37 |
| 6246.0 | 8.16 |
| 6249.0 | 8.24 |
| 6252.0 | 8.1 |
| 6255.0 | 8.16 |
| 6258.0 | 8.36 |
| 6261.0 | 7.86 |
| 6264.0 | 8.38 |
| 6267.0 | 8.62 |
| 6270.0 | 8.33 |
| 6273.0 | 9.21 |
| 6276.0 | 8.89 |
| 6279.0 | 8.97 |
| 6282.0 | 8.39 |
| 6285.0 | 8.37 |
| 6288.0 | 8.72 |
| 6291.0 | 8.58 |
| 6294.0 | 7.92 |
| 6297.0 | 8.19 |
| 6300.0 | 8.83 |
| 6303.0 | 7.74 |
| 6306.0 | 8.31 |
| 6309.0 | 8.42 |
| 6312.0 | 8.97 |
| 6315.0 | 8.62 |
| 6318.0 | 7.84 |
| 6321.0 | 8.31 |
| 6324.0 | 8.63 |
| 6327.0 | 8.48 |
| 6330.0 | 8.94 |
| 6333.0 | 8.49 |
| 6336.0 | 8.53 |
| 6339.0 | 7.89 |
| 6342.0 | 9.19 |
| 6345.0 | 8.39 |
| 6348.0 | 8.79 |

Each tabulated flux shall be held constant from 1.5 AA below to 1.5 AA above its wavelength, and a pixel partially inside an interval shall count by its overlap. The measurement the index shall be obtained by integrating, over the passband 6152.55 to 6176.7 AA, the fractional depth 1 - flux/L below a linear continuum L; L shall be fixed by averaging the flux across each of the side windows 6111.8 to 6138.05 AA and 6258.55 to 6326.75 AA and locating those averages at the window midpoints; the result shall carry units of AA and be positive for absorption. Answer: 1.5 AA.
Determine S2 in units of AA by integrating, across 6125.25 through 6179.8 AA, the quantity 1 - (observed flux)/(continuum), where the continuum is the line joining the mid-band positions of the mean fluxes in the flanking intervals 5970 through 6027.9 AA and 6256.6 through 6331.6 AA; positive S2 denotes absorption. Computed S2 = 2.0 AA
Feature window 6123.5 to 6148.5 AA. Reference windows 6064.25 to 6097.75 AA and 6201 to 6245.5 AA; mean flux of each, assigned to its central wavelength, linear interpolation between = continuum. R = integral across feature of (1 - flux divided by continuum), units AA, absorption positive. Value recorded 0.5 AA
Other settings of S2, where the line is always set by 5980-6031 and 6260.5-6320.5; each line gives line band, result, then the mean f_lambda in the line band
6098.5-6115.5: 0.1 AA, 8.43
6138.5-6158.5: -0.2 AA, 8.56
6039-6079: -0.9 AA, 8.68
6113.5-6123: 0.1 AA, 8.42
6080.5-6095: -0.1 AA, 8.56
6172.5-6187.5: -0.4 AA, 8.69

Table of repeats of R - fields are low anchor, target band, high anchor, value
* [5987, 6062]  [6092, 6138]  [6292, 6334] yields 0.78 AA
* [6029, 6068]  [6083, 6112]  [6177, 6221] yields 0.39 AA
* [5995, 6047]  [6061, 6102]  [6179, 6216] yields 0.20 AA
